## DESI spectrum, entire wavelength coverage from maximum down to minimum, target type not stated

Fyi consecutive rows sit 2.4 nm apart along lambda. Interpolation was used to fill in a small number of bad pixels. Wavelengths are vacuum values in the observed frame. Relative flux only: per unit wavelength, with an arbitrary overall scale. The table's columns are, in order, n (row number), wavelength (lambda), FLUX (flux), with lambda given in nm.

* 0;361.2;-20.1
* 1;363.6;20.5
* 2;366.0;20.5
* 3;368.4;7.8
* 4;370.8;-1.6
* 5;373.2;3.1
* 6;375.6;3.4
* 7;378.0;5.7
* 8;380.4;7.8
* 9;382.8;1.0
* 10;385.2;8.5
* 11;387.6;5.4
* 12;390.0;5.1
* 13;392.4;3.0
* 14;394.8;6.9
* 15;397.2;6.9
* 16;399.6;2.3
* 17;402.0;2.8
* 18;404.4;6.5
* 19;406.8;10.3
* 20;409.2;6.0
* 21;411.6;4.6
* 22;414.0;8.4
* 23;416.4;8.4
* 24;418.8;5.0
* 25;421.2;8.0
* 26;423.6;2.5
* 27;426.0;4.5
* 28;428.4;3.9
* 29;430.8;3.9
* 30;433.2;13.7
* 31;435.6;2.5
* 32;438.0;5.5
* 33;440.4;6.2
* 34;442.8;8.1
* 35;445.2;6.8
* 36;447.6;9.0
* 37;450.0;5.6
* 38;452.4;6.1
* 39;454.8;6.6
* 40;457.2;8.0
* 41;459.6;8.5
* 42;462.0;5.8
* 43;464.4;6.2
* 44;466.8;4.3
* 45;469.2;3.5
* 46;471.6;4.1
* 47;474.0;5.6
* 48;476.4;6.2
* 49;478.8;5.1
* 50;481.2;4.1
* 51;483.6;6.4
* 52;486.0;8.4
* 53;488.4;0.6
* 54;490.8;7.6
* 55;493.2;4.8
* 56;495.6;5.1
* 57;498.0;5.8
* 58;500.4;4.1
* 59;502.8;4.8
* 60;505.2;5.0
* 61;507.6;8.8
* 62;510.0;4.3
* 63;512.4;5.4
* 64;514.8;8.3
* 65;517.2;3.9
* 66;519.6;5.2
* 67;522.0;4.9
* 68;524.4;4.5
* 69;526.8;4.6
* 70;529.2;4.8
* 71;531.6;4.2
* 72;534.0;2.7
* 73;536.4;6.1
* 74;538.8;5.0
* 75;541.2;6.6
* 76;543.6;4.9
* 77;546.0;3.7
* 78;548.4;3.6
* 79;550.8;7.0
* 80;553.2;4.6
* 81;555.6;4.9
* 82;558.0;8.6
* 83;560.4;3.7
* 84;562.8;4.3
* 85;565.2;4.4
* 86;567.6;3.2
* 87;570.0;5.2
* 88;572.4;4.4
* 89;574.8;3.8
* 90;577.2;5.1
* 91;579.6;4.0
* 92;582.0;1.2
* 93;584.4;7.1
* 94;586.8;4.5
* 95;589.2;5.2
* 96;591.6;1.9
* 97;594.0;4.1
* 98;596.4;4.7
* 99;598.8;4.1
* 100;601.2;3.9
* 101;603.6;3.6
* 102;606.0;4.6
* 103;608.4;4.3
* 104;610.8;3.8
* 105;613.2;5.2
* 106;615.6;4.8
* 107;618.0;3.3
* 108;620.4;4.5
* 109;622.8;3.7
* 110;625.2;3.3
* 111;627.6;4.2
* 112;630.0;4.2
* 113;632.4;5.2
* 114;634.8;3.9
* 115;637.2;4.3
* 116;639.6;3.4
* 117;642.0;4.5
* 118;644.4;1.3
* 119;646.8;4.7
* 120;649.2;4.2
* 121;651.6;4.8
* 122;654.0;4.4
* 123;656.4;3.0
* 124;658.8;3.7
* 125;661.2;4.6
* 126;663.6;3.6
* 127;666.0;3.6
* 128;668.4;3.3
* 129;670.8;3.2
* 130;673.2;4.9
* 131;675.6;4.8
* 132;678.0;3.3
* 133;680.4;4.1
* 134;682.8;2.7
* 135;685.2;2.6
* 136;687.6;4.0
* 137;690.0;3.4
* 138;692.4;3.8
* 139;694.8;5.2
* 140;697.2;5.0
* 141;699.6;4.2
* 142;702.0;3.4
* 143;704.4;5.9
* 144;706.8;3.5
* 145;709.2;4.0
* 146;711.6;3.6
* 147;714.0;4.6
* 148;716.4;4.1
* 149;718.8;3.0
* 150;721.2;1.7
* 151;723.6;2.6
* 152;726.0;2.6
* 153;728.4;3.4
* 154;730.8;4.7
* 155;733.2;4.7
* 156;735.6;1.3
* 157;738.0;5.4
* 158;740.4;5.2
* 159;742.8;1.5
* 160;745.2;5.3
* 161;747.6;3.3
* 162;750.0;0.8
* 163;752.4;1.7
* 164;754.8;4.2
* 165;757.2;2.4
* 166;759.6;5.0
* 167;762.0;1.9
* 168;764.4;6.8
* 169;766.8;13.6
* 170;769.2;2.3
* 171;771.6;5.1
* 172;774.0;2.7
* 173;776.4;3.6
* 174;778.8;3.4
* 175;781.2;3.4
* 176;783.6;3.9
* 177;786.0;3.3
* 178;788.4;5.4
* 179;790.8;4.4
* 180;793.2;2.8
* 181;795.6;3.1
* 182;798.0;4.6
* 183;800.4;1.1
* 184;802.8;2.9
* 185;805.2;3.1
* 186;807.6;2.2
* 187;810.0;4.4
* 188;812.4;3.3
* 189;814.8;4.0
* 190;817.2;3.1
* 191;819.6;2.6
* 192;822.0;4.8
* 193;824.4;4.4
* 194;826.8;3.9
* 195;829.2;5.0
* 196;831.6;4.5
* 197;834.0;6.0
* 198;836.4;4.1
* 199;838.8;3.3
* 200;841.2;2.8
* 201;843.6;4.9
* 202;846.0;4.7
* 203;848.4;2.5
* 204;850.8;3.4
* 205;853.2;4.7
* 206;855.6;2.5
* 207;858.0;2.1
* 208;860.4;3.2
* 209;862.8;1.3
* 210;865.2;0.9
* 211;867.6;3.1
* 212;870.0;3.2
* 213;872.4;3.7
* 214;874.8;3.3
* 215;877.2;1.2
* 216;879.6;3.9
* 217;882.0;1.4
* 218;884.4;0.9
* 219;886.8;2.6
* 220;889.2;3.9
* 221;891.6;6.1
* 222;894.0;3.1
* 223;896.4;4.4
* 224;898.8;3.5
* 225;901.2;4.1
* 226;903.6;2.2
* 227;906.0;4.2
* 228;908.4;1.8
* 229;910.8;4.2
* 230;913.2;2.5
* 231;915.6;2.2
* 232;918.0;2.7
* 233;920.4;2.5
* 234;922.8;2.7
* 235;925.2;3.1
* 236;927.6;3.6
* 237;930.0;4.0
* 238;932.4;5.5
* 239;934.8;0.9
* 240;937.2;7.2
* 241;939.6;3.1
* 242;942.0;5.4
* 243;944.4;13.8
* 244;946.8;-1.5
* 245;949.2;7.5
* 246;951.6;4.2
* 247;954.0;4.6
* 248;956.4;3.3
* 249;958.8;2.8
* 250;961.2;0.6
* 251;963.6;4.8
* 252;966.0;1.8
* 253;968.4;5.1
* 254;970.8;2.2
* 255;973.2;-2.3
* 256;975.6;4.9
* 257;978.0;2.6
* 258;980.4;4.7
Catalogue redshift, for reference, 1.054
